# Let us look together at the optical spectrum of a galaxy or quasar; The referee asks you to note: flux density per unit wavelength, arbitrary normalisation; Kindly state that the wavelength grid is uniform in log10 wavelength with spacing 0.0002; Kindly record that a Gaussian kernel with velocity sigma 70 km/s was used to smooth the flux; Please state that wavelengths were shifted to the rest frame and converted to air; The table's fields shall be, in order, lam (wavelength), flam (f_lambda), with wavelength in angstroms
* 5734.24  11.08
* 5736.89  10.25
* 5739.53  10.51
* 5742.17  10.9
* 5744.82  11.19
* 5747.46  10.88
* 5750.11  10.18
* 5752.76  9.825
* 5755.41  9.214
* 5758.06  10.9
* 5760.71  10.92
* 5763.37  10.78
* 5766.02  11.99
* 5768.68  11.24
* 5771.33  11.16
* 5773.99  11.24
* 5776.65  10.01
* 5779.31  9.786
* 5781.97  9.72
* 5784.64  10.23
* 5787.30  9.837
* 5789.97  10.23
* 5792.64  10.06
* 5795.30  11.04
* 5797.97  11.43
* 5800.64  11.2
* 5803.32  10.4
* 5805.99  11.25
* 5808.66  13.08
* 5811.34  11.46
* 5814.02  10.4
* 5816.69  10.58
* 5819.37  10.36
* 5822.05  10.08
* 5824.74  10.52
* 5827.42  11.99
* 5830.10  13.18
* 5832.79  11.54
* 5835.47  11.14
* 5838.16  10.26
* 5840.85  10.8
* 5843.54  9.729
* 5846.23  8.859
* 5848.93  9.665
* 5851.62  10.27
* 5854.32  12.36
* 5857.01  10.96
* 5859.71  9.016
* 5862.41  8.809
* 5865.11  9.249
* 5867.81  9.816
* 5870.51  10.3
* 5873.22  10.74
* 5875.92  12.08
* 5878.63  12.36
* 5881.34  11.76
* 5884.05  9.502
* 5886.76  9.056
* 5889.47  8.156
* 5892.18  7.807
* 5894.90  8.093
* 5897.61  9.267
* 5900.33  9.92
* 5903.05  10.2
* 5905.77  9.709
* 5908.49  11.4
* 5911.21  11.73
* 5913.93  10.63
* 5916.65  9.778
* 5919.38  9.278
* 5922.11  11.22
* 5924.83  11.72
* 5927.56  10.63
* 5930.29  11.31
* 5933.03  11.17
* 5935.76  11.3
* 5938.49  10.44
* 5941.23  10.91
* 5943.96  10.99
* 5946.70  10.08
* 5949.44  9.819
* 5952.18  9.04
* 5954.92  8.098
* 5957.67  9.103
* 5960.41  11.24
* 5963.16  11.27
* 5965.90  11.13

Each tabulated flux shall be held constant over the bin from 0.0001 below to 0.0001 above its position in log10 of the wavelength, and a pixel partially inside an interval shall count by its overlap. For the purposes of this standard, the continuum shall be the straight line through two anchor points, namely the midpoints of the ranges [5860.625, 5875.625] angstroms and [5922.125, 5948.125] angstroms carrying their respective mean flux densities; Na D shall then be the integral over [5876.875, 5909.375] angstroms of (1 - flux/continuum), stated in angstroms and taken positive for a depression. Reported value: 1.68 angstroms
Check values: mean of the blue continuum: 9.93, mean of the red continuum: 11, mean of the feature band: 9.77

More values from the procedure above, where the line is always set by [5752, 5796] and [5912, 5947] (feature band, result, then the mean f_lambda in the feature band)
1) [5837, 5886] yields 1.4 angstroms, 10.3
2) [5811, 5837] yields -1.3 angstroms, 11.1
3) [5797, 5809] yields -0.9 angstroms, 11.3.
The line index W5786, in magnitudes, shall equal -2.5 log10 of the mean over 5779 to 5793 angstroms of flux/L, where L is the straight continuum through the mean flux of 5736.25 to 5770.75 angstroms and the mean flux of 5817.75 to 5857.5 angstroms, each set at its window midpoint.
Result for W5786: 0.08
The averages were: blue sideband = 10.7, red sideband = 10.8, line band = 9.98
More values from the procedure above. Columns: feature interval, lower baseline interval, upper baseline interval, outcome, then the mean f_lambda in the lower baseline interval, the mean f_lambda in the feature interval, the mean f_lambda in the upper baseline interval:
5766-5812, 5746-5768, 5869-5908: -0.037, 10.6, 10.8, 9.95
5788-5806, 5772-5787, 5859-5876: -0.061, 10.2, 10.7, 9.89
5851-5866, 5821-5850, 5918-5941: 0.065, 10.7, 10.1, 10.9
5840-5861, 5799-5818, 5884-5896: -0.047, 11.2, 10.2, 8.42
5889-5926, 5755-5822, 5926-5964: 0.054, 10.7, 9.96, 10.4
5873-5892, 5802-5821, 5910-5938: 0.061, 11.1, 10.3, 10.9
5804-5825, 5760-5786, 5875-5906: -0.060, 10.7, 11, 9.79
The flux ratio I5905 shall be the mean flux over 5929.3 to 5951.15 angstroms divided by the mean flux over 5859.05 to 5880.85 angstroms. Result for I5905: 1.03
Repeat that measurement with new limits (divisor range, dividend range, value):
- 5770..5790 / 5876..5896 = 0.94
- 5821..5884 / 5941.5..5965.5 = 0.94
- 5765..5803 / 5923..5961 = 0.98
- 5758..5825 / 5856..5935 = 0.95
